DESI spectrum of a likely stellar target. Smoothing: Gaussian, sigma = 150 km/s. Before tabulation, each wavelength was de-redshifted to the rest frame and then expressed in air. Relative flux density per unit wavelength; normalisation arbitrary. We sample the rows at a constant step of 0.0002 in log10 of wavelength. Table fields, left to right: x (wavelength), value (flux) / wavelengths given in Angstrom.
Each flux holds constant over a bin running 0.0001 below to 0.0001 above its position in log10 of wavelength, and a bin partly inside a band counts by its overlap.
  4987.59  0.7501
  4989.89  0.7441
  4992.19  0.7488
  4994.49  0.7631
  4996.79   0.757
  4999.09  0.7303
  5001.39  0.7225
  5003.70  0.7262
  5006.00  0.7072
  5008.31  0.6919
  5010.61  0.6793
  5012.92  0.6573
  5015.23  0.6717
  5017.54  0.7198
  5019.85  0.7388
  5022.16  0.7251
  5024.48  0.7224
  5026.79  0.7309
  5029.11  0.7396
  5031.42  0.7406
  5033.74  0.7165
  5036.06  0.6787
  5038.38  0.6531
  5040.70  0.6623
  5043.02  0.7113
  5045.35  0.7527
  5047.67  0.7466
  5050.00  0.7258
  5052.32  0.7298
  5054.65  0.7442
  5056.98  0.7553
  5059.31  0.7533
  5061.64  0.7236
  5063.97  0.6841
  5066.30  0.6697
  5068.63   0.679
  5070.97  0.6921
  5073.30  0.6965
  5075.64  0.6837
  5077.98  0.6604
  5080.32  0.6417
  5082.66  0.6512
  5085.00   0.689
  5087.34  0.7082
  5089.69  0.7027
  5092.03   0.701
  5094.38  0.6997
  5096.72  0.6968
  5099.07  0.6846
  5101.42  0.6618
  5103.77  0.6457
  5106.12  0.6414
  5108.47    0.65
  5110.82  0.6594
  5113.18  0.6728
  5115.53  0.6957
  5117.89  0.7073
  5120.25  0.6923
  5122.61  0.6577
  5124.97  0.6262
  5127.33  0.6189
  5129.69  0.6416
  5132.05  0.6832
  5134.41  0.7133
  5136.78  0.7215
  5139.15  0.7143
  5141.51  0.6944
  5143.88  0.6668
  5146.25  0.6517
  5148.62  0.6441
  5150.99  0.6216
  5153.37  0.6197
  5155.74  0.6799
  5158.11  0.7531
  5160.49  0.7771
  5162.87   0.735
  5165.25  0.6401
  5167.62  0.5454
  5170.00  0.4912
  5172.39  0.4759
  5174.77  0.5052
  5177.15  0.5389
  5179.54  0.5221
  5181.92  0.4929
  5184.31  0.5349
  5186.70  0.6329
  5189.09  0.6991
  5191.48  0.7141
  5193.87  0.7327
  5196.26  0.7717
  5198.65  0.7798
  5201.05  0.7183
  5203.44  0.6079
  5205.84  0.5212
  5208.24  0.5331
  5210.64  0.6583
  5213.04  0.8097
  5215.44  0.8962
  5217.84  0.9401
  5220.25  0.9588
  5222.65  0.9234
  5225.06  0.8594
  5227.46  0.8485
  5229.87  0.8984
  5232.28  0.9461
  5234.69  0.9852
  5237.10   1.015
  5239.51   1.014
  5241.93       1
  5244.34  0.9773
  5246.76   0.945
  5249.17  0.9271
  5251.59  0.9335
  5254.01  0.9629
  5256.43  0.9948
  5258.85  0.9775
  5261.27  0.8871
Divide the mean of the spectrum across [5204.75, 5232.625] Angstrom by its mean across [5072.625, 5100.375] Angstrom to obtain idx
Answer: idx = 1.19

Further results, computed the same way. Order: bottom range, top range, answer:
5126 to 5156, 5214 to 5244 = 1.41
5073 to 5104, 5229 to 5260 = 1.42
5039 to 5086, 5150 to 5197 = 0.89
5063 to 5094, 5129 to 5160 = 1.00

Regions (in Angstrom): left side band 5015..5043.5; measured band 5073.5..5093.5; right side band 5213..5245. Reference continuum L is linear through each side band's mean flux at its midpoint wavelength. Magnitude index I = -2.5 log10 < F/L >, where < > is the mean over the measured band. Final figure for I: 0.14 mag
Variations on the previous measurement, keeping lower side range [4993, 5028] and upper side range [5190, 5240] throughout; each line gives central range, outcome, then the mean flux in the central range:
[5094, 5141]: 0.14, 0.674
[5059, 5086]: 0.09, 0.683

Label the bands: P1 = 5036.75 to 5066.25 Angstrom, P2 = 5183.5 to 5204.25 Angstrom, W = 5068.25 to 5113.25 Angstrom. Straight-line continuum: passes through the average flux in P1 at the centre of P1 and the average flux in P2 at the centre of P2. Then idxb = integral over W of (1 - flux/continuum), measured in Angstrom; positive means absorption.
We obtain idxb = 2.2 Angstrom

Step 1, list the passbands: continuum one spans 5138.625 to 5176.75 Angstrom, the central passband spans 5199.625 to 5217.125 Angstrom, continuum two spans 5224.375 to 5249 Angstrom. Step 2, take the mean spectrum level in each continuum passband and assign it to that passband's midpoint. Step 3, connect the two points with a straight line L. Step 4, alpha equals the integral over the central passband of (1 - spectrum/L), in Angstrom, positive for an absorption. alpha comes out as 3.2 Angstrom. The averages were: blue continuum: 0.635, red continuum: 0.95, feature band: 0.686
